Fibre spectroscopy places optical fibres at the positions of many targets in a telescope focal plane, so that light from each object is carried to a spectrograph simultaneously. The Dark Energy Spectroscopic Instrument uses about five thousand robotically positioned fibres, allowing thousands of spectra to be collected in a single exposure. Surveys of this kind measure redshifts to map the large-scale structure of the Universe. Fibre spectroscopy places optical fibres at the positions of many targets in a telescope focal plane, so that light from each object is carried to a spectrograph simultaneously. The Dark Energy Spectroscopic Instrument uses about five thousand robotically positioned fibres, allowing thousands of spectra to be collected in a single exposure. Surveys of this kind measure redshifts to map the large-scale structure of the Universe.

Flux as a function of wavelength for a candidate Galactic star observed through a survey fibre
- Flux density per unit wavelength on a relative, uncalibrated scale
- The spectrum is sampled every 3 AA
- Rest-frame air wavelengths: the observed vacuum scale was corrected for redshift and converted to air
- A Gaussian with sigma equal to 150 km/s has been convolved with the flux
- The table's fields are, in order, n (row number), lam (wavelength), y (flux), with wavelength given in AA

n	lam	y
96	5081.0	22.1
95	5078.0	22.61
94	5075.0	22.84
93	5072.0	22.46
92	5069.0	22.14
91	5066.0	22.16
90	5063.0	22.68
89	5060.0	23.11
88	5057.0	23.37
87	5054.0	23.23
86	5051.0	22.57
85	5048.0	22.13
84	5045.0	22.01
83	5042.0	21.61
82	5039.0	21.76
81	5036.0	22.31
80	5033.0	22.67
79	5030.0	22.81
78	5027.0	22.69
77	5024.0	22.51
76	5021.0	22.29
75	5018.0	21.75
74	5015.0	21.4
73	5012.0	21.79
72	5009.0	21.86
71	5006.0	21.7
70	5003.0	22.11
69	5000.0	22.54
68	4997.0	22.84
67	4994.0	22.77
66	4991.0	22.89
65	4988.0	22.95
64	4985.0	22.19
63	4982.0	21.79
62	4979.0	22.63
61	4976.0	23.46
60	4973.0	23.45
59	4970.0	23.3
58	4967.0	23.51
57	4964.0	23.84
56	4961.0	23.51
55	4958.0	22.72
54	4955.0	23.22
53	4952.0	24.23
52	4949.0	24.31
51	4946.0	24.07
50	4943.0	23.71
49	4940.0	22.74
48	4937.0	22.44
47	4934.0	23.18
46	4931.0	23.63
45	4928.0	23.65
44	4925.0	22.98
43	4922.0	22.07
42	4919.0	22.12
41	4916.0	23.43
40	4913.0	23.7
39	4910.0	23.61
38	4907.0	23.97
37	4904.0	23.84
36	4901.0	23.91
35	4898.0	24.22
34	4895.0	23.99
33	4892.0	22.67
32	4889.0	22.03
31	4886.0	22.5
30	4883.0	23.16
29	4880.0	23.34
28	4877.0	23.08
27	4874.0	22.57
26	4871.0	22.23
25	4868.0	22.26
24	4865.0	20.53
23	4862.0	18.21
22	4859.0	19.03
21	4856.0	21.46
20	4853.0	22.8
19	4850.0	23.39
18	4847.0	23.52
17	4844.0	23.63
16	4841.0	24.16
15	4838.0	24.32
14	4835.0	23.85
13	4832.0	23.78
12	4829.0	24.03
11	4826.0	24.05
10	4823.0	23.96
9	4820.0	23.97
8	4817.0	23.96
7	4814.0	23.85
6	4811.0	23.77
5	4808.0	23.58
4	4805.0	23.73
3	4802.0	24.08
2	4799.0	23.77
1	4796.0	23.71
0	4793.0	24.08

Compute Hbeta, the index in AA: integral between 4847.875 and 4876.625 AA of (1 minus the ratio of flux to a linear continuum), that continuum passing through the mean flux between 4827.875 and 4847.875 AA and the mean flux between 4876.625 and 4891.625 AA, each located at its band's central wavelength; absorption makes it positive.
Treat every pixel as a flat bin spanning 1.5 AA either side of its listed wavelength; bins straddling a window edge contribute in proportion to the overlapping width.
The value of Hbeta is 2.2 AA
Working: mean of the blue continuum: 23.9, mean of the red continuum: 22.8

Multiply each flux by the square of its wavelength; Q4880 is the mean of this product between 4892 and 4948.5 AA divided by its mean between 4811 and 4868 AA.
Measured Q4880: 1.06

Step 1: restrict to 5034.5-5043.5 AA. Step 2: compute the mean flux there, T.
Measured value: 21.9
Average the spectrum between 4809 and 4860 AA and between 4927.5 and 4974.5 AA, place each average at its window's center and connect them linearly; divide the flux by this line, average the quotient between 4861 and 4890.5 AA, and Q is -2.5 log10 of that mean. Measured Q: 0.07 mag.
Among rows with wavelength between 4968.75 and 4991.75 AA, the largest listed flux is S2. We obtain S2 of 23.46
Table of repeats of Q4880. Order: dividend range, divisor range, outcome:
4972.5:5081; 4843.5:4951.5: 1.03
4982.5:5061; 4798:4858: 1.02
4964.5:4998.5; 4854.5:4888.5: 1.10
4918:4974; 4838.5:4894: 1.08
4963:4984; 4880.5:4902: 1.03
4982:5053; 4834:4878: 1.07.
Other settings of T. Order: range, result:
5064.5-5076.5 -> 22.4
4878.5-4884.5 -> 23.2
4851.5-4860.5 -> 21.1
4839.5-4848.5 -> 23.8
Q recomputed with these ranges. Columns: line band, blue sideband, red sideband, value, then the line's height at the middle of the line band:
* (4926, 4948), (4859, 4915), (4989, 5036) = -0.039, 22.5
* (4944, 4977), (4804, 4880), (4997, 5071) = -0.049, 22.6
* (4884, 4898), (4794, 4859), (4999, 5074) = 0.011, 23.2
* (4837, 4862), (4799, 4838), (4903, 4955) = 0.060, 23.8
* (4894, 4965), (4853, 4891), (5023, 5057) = -0.070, 22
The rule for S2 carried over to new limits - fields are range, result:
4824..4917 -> 24.32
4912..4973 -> 24.31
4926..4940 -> 23.65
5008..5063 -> 23.37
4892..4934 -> 24.22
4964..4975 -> 23.84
